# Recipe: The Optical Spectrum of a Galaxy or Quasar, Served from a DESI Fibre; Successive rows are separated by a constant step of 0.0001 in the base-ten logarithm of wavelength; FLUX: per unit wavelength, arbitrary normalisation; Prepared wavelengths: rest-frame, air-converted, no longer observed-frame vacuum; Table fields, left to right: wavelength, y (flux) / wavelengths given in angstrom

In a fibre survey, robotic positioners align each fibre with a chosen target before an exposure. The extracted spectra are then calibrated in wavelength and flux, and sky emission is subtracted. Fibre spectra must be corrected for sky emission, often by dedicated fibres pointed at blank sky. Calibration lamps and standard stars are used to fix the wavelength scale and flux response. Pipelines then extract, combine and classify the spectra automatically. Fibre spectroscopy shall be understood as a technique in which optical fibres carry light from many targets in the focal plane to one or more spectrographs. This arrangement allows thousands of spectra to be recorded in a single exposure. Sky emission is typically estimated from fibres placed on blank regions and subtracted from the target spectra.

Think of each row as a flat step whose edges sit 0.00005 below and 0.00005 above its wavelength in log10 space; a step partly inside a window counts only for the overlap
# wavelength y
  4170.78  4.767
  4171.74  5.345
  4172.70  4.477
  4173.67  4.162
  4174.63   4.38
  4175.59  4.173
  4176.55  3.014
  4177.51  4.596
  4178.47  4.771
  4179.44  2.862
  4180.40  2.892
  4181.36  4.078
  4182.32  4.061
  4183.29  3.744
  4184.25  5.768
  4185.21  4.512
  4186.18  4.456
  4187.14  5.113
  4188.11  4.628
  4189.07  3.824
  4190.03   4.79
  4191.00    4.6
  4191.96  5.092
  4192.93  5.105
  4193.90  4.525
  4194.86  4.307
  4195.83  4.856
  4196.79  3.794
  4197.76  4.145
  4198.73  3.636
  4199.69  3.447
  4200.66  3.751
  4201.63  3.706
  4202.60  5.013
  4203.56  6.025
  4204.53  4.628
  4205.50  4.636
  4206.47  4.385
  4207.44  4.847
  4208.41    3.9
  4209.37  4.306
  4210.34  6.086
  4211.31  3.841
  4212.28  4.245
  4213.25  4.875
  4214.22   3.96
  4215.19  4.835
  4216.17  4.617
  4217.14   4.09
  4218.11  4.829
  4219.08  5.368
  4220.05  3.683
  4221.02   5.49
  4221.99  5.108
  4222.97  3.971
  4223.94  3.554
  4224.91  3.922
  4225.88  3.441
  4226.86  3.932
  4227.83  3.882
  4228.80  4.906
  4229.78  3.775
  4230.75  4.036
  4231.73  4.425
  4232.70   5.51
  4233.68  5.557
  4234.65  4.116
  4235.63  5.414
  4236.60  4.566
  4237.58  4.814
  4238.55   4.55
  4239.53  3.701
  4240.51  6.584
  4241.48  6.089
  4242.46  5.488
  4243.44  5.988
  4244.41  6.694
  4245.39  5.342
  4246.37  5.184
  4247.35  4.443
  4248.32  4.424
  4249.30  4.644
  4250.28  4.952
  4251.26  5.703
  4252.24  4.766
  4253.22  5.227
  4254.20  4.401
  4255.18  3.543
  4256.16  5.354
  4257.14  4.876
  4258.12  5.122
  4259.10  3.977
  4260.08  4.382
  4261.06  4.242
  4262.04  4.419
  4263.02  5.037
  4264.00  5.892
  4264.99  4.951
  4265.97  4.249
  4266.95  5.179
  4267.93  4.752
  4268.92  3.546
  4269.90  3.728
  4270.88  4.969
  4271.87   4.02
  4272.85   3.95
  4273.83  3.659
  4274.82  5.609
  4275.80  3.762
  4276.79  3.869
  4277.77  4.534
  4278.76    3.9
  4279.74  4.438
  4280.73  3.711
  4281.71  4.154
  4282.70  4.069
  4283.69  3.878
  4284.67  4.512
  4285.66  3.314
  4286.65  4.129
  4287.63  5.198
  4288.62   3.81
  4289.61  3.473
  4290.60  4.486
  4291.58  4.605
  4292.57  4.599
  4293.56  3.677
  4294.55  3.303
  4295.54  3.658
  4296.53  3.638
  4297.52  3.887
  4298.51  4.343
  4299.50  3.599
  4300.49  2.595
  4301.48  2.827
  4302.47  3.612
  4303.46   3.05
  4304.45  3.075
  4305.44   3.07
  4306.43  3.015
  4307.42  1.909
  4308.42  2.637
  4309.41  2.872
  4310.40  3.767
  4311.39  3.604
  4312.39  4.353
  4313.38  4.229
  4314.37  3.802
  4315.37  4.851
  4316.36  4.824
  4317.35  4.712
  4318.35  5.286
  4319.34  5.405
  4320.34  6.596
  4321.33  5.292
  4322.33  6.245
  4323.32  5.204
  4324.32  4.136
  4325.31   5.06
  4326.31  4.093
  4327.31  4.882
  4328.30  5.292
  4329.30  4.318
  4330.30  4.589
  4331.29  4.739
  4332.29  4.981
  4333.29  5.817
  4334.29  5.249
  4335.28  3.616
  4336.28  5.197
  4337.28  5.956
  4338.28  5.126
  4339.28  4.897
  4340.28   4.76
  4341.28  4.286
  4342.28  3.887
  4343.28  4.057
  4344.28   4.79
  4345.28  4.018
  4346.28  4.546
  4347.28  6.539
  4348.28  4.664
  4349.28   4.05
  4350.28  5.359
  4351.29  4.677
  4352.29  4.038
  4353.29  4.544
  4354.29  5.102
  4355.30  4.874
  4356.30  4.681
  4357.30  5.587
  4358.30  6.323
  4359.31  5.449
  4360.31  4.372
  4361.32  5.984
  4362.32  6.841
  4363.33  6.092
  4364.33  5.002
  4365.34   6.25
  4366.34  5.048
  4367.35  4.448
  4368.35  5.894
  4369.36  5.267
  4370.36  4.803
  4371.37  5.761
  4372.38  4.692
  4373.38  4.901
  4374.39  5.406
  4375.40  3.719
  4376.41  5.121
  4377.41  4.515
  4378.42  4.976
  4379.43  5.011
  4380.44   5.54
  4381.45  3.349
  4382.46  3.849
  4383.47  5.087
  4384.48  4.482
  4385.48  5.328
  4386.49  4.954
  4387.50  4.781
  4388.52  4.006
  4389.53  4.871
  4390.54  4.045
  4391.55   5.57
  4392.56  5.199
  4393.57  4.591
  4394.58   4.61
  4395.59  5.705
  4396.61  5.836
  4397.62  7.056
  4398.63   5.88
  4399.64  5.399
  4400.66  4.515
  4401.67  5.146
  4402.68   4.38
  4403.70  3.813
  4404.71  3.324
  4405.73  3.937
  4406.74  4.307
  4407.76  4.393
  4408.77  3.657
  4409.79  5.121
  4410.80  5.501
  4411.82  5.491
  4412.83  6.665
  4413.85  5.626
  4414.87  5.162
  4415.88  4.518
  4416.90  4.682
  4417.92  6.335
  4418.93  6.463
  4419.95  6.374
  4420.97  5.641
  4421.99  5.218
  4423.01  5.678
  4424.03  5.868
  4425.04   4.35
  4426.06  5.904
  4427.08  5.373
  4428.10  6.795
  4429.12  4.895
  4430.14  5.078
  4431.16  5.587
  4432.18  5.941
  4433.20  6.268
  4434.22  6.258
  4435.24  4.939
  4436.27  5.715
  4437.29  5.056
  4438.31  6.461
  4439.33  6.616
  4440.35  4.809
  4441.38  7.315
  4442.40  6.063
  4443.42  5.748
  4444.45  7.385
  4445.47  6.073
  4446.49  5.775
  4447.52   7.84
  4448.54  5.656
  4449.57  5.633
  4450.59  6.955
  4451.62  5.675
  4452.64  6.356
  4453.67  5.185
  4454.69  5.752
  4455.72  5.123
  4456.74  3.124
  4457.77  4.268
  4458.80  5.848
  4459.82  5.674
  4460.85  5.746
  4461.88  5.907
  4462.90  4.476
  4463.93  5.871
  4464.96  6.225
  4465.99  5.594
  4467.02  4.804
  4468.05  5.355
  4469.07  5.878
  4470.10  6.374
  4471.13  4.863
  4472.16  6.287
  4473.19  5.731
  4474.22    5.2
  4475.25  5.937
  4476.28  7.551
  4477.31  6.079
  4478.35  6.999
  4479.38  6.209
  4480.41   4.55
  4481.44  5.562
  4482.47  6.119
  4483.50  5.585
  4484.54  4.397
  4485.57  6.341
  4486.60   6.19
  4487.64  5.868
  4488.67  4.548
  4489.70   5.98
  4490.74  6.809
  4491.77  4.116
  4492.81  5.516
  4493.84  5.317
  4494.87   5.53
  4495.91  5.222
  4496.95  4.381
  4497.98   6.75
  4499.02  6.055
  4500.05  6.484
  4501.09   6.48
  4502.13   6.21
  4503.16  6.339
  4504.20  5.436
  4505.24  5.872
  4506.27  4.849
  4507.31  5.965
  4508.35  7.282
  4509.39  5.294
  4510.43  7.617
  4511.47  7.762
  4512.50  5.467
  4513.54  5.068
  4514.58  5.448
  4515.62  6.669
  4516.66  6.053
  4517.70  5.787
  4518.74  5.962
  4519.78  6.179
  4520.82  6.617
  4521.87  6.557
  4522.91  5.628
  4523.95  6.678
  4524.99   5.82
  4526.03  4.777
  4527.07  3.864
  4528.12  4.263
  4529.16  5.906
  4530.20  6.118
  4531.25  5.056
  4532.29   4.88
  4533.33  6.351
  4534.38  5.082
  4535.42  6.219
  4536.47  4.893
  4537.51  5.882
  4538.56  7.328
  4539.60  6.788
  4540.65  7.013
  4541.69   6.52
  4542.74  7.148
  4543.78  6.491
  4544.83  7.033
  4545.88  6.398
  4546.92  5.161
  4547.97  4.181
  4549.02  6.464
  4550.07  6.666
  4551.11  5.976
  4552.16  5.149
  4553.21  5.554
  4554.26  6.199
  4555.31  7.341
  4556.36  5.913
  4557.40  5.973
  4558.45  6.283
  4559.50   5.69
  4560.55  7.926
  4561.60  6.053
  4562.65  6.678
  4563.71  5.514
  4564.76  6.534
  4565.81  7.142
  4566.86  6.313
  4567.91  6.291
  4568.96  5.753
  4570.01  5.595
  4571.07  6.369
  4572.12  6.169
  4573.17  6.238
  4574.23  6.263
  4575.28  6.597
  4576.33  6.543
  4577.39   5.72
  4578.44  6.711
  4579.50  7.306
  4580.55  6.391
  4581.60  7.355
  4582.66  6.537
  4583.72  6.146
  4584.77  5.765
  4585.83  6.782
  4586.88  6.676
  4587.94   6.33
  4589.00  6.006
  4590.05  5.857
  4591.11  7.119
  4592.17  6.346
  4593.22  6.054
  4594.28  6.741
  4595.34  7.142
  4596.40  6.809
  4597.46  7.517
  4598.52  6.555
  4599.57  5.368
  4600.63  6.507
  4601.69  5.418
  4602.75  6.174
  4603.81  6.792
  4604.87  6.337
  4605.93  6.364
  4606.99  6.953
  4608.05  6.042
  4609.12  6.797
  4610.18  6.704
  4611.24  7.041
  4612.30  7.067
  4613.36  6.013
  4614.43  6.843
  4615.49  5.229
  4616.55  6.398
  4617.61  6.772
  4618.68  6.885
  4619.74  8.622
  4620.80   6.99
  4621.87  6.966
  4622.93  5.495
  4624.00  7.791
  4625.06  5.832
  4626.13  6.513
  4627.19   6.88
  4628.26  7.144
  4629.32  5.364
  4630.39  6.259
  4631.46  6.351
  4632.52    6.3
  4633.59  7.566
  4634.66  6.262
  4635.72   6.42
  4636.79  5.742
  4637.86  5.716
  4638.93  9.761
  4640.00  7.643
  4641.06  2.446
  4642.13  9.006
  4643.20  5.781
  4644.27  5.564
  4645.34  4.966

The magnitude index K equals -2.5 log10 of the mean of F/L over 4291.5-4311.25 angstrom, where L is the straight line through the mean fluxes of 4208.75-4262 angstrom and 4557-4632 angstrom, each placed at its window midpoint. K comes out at 0.44 mag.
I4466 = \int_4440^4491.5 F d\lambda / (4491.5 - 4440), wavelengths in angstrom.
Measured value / 5.78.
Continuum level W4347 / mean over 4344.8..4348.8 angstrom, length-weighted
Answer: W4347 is 4.95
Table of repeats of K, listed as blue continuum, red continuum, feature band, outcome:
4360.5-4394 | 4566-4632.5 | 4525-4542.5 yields 0.06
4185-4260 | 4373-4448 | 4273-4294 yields 0.17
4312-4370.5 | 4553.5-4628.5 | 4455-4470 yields 0.08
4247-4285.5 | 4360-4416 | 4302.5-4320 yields 0.22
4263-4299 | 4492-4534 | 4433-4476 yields -0.07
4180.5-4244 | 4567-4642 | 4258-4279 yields 0.09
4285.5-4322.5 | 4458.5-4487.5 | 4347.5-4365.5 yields -0.15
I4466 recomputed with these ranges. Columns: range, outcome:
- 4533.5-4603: 6.31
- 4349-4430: 5.1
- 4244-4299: 4.43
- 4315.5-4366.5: 5.05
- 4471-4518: 5.87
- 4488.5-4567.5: 5.99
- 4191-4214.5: 4.47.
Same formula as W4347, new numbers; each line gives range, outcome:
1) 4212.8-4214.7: 4.41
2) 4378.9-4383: 4.44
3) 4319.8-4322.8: 6.02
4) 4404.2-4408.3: 3.99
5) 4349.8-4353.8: 4.65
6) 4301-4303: 3.22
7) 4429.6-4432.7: 5.53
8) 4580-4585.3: 6.45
